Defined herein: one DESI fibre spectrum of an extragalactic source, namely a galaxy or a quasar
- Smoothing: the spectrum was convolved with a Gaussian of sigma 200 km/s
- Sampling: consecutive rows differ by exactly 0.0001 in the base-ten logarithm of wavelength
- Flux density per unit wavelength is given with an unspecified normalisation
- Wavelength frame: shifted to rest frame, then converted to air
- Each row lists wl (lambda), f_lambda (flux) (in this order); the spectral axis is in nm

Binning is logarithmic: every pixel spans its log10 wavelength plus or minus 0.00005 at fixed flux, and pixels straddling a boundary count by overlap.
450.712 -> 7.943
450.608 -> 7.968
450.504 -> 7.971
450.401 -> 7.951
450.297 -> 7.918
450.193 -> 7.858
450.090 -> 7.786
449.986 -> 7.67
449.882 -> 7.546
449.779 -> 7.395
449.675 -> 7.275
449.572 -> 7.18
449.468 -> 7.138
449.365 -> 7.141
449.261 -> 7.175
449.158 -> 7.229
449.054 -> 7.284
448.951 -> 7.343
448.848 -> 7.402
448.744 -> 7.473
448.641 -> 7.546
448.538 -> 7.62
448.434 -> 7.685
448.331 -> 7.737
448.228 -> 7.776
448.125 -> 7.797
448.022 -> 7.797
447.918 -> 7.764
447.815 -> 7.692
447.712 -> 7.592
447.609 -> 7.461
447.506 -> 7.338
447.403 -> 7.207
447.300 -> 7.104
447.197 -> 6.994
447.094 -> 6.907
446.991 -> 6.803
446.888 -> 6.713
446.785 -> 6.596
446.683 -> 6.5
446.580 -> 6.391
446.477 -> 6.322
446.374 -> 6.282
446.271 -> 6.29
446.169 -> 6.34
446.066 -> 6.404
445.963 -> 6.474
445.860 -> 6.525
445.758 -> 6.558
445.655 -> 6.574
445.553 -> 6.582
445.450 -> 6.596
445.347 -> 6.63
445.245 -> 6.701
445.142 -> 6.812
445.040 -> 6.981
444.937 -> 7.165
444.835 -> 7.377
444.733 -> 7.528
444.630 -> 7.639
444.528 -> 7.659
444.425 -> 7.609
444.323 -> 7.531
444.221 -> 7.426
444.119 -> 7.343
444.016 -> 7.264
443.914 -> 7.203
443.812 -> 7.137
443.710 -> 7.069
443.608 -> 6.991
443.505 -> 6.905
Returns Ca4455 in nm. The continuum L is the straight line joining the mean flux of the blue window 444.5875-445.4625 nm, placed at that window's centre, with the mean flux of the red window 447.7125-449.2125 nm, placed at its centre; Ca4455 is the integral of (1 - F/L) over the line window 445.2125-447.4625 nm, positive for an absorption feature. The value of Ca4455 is 0.200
